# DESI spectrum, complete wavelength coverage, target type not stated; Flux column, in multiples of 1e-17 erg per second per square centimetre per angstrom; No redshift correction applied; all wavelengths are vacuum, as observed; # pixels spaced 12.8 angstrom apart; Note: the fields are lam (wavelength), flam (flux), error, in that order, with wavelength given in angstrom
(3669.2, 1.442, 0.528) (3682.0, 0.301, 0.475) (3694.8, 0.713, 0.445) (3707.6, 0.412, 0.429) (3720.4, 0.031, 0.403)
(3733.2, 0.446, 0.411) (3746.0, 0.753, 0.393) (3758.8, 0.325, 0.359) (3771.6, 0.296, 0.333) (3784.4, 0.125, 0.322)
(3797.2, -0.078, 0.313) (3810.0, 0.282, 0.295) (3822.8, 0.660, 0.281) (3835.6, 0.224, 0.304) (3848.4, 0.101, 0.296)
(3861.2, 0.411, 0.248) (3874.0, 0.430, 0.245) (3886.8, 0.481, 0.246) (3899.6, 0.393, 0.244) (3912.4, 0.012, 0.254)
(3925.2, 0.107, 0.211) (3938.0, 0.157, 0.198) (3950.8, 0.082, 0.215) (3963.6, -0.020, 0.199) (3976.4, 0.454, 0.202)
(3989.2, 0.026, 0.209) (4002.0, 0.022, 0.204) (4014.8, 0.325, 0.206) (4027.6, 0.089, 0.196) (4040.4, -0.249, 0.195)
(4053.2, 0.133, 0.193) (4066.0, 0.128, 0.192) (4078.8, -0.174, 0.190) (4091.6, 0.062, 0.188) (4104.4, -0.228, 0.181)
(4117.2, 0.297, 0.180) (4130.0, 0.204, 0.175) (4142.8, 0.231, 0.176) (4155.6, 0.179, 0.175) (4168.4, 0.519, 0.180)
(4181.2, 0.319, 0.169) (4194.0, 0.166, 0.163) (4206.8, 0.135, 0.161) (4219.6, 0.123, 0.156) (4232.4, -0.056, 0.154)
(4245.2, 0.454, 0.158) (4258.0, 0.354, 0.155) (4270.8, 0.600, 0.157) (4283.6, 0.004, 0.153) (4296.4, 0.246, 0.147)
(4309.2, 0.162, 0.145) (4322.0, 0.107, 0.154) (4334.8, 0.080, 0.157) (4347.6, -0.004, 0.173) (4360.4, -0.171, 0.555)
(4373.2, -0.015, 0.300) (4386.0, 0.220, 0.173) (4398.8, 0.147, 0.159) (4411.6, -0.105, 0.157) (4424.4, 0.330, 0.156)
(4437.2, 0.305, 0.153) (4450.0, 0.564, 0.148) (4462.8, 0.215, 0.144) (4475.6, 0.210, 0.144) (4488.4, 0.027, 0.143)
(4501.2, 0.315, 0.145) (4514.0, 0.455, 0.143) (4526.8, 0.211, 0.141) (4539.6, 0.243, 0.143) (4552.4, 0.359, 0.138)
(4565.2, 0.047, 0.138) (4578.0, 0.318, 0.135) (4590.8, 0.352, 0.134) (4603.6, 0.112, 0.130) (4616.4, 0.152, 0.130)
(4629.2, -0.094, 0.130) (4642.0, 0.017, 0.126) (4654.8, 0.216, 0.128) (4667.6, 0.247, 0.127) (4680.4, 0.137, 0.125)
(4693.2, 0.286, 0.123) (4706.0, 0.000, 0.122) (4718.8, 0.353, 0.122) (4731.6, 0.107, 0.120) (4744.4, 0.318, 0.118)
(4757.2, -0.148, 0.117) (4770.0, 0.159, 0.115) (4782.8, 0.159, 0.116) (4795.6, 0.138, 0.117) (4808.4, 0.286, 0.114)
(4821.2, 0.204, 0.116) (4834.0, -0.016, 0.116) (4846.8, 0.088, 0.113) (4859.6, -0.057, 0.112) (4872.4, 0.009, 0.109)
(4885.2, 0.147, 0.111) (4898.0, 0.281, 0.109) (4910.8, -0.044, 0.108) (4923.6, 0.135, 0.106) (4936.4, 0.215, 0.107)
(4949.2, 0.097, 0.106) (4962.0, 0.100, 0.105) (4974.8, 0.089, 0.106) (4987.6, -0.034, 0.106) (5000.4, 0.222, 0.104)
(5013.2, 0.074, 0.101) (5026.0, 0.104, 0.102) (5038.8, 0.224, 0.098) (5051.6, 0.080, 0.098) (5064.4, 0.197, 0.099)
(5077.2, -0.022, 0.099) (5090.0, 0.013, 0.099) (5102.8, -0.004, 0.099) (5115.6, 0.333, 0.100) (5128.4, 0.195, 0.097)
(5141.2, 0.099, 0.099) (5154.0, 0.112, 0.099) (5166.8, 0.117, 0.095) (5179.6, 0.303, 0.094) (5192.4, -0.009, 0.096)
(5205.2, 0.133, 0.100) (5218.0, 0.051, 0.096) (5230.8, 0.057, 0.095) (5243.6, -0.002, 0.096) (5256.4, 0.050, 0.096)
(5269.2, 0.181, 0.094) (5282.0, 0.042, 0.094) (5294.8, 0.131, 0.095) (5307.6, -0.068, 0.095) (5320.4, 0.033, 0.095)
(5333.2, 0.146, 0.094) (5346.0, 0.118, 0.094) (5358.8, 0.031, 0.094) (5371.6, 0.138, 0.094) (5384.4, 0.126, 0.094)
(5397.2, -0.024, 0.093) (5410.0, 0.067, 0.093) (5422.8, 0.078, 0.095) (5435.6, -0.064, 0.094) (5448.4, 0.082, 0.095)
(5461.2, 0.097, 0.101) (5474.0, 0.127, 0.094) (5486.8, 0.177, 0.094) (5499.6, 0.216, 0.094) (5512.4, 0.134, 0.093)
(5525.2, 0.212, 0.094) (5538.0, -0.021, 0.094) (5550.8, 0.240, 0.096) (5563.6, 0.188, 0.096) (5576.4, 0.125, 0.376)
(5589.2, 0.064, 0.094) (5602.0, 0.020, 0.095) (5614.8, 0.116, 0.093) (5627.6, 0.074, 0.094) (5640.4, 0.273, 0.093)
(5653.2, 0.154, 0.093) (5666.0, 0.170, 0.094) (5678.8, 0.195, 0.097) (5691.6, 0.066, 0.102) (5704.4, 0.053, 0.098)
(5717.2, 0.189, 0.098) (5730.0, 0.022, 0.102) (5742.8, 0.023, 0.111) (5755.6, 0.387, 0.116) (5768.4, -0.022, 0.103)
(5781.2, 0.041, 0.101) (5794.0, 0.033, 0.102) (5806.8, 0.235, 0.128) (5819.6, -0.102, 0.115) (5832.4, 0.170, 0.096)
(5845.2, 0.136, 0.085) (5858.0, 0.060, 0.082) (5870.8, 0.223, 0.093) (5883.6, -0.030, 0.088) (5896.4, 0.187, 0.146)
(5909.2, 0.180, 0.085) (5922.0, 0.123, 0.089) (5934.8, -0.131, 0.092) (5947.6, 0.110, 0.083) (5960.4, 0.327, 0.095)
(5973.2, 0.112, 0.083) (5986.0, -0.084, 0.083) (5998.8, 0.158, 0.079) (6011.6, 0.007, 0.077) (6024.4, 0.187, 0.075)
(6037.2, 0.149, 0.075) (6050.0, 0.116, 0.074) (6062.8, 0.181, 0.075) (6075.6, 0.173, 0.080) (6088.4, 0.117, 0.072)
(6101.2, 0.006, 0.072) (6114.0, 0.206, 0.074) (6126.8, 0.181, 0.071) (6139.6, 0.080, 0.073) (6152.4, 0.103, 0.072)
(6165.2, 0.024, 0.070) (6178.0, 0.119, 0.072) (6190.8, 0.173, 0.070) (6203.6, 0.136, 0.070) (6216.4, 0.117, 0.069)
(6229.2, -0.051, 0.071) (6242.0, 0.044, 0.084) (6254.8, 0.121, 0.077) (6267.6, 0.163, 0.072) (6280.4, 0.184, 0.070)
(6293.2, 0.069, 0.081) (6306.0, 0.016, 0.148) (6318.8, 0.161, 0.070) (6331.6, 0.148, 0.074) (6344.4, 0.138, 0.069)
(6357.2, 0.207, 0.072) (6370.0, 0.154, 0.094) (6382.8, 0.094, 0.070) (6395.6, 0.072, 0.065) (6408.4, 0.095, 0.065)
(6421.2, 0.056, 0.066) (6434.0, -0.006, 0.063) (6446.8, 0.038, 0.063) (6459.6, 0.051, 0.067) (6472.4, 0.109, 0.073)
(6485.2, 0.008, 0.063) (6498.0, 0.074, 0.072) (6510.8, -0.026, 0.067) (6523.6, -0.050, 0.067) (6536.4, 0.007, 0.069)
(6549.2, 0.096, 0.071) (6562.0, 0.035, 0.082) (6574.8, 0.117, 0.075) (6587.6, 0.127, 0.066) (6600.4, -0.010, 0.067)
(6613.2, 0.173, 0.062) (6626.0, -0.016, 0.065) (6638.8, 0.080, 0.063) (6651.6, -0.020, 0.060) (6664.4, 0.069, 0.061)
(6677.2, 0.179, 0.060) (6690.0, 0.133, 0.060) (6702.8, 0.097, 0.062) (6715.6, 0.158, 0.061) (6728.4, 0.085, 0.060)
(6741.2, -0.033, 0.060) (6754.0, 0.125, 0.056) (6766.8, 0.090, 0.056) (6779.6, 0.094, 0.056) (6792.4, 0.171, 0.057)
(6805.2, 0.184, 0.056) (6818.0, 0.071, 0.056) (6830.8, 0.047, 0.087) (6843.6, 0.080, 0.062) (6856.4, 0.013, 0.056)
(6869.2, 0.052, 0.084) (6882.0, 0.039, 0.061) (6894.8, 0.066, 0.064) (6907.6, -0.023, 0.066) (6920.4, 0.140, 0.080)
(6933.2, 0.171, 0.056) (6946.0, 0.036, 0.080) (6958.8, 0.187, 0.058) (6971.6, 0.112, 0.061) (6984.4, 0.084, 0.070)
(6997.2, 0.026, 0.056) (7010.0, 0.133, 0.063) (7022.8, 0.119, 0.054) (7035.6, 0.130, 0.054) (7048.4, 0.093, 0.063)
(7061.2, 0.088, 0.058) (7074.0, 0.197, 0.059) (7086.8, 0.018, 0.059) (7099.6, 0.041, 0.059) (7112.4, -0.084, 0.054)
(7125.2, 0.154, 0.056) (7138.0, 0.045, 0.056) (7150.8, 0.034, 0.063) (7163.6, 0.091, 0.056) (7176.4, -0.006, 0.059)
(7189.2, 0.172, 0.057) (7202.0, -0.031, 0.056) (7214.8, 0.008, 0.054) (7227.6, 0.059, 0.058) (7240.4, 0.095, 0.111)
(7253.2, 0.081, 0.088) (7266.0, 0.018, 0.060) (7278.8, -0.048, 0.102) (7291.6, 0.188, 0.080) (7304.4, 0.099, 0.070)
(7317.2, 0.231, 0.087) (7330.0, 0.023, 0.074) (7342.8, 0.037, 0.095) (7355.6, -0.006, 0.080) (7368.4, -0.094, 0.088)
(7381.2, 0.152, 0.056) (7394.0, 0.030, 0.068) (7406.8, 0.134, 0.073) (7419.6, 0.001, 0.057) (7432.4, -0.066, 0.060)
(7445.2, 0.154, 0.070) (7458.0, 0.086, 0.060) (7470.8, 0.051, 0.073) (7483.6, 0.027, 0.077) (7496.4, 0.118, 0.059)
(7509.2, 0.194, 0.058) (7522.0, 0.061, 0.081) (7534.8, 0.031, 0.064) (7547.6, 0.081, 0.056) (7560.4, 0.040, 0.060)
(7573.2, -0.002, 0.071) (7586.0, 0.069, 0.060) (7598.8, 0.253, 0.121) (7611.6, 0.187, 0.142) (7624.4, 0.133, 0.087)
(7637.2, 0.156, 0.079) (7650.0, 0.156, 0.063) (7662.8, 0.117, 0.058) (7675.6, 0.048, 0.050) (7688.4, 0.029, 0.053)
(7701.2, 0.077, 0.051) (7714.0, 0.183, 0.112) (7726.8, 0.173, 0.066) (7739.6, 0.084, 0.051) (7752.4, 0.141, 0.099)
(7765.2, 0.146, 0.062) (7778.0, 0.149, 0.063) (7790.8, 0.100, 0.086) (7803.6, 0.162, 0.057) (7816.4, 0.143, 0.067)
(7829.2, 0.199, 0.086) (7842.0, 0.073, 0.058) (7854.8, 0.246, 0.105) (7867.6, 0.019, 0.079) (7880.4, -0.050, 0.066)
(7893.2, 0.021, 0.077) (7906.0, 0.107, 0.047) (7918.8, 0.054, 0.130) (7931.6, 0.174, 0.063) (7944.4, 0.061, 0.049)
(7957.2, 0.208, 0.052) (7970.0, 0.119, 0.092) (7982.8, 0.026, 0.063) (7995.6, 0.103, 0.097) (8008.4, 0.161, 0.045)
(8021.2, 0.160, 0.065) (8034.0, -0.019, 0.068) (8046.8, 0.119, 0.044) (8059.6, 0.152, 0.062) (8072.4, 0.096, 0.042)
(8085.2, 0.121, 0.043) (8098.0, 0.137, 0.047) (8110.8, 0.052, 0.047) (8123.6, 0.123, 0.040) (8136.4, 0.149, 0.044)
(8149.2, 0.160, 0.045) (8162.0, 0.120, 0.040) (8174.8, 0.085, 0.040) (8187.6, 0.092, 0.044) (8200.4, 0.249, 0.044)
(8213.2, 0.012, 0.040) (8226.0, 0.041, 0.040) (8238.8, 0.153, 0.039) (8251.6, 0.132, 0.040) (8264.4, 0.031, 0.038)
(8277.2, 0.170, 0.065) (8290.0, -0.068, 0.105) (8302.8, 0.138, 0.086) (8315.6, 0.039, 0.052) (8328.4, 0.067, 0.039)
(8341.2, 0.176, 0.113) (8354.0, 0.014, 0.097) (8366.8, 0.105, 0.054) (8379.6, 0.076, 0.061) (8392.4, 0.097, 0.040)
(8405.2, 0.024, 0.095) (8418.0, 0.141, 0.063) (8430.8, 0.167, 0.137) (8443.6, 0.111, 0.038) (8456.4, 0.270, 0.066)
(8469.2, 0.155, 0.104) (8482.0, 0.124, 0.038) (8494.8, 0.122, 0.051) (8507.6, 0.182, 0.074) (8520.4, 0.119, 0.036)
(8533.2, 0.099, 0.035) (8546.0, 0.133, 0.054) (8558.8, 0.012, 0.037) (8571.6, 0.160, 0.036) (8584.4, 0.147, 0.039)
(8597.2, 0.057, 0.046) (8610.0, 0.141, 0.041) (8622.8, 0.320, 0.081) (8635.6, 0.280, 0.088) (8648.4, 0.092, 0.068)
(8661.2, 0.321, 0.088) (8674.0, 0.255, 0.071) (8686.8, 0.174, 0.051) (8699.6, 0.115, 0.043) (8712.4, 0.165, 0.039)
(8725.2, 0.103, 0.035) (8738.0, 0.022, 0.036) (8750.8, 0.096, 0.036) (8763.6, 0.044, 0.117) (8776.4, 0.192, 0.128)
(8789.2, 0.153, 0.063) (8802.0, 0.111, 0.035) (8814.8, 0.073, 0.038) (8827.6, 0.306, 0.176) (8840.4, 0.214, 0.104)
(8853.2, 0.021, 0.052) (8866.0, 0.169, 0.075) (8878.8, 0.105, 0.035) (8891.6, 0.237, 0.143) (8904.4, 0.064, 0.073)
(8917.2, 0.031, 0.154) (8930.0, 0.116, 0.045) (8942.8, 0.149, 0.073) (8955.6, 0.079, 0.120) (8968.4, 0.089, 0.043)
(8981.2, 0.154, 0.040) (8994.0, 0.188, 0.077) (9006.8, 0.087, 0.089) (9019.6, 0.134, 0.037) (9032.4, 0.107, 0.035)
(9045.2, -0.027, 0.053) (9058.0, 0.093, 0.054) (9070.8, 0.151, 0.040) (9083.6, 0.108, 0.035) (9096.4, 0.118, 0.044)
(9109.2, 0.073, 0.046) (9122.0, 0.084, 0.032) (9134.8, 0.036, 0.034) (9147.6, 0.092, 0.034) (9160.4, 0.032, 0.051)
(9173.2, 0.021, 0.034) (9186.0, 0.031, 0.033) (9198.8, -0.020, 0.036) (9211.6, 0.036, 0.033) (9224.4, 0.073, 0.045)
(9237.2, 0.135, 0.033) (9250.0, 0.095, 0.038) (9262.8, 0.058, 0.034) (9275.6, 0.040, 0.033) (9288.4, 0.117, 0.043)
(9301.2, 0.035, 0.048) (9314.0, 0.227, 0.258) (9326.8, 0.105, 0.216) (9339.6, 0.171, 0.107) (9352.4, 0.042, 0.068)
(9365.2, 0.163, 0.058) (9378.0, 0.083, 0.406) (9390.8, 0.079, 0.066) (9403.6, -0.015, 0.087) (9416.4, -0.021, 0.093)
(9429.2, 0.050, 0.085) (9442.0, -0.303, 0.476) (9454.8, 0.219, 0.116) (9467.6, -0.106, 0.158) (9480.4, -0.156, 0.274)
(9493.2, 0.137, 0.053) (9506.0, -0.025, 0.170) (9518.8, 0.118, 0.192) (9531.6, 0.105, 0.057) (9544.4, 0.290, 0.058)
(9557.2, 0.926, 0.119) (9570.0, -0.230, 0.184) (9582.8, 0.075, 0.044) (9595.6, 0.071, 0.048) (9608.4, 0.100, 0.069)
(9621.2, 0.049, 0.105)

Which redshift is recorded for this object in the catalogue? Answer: 1.56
